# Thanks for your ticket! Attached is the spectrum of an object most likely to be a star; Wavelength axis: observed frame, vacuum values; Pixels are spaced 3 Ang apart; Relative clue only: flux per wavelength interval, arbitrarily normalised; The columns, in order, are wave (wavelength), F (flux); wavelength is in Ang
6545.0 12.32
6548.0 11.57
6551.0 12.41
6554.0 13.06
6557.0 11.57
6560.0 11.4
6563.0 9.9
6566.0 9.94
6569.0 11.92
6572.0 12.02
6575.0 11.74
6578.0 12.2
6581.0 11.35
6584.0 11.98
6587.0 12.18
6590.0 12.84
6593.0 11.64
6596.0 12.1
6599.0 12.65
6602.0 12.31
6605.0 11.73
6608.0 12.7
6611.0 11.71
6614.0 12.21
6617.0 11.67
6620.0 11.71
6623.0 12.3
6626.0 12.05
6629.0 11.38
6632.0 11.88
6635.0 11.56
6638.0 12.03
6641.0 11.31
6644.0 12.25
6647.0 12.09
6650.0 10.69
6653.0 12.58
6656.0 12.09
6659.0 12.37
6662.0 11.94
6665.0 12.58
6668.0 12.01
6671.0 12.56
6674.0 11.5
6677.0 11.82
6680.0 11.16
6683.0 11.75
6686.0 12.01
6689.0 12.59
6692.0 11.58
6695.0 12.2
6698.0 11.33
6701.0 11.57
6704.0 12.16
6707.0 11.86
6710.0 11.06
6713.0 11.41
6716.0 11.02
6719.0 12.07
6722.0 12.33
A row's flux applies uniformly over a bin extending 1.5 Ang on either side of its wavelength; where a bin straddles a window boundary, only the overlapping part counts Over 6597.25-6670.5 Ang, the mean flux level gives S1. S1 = 12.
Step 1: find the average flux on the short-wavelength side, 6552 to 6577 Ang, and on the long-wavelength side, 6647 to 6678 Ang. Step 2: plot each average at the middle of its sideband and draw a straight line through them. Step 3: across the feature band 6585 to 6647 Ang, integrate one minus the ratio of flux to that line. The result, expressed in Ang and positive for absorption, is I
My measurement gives -1.3 Ang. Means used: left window 11.5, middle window 12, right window 12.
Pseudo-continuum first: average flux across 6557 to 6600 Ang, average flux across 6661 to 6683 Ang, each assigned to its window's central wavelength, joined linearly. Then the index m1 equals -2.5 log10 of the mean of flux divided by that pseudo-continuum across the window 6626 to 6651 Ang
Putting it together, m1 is 0.01 mag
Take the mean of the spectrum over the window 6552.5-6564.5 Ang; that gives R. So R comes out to 11.5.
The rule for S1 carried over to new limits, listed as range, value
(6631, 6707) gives 11.9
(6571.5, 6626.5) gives 12.1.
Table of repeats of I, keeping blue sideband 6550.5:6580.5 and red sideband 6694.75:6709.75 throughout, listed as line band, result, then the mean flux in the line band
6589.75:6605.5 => -0.8 Ang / 12.2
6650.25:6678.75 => -1.0 Ang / 12.1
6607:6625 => -0.6 Ang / 12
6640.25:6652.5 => 0.0 Ang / 11.7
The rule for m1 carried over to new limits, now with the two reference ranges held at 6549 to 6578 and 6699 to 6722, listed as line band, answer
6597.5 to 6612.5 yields -0.057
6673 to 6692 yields -0.016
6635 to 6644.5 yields -0.015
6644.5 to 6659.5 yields -0.031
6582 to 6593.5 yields -0.053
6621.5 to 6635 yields -0.024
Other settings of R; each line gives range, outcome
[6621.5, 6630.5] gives 11.9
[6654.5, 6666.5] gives 12.2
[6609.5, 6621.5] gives 11.8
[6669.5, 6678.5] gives 12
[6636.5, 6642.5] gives 11.7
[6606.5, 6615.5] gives 12.2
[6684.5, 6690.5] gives 12.3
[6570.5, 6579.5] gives 12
